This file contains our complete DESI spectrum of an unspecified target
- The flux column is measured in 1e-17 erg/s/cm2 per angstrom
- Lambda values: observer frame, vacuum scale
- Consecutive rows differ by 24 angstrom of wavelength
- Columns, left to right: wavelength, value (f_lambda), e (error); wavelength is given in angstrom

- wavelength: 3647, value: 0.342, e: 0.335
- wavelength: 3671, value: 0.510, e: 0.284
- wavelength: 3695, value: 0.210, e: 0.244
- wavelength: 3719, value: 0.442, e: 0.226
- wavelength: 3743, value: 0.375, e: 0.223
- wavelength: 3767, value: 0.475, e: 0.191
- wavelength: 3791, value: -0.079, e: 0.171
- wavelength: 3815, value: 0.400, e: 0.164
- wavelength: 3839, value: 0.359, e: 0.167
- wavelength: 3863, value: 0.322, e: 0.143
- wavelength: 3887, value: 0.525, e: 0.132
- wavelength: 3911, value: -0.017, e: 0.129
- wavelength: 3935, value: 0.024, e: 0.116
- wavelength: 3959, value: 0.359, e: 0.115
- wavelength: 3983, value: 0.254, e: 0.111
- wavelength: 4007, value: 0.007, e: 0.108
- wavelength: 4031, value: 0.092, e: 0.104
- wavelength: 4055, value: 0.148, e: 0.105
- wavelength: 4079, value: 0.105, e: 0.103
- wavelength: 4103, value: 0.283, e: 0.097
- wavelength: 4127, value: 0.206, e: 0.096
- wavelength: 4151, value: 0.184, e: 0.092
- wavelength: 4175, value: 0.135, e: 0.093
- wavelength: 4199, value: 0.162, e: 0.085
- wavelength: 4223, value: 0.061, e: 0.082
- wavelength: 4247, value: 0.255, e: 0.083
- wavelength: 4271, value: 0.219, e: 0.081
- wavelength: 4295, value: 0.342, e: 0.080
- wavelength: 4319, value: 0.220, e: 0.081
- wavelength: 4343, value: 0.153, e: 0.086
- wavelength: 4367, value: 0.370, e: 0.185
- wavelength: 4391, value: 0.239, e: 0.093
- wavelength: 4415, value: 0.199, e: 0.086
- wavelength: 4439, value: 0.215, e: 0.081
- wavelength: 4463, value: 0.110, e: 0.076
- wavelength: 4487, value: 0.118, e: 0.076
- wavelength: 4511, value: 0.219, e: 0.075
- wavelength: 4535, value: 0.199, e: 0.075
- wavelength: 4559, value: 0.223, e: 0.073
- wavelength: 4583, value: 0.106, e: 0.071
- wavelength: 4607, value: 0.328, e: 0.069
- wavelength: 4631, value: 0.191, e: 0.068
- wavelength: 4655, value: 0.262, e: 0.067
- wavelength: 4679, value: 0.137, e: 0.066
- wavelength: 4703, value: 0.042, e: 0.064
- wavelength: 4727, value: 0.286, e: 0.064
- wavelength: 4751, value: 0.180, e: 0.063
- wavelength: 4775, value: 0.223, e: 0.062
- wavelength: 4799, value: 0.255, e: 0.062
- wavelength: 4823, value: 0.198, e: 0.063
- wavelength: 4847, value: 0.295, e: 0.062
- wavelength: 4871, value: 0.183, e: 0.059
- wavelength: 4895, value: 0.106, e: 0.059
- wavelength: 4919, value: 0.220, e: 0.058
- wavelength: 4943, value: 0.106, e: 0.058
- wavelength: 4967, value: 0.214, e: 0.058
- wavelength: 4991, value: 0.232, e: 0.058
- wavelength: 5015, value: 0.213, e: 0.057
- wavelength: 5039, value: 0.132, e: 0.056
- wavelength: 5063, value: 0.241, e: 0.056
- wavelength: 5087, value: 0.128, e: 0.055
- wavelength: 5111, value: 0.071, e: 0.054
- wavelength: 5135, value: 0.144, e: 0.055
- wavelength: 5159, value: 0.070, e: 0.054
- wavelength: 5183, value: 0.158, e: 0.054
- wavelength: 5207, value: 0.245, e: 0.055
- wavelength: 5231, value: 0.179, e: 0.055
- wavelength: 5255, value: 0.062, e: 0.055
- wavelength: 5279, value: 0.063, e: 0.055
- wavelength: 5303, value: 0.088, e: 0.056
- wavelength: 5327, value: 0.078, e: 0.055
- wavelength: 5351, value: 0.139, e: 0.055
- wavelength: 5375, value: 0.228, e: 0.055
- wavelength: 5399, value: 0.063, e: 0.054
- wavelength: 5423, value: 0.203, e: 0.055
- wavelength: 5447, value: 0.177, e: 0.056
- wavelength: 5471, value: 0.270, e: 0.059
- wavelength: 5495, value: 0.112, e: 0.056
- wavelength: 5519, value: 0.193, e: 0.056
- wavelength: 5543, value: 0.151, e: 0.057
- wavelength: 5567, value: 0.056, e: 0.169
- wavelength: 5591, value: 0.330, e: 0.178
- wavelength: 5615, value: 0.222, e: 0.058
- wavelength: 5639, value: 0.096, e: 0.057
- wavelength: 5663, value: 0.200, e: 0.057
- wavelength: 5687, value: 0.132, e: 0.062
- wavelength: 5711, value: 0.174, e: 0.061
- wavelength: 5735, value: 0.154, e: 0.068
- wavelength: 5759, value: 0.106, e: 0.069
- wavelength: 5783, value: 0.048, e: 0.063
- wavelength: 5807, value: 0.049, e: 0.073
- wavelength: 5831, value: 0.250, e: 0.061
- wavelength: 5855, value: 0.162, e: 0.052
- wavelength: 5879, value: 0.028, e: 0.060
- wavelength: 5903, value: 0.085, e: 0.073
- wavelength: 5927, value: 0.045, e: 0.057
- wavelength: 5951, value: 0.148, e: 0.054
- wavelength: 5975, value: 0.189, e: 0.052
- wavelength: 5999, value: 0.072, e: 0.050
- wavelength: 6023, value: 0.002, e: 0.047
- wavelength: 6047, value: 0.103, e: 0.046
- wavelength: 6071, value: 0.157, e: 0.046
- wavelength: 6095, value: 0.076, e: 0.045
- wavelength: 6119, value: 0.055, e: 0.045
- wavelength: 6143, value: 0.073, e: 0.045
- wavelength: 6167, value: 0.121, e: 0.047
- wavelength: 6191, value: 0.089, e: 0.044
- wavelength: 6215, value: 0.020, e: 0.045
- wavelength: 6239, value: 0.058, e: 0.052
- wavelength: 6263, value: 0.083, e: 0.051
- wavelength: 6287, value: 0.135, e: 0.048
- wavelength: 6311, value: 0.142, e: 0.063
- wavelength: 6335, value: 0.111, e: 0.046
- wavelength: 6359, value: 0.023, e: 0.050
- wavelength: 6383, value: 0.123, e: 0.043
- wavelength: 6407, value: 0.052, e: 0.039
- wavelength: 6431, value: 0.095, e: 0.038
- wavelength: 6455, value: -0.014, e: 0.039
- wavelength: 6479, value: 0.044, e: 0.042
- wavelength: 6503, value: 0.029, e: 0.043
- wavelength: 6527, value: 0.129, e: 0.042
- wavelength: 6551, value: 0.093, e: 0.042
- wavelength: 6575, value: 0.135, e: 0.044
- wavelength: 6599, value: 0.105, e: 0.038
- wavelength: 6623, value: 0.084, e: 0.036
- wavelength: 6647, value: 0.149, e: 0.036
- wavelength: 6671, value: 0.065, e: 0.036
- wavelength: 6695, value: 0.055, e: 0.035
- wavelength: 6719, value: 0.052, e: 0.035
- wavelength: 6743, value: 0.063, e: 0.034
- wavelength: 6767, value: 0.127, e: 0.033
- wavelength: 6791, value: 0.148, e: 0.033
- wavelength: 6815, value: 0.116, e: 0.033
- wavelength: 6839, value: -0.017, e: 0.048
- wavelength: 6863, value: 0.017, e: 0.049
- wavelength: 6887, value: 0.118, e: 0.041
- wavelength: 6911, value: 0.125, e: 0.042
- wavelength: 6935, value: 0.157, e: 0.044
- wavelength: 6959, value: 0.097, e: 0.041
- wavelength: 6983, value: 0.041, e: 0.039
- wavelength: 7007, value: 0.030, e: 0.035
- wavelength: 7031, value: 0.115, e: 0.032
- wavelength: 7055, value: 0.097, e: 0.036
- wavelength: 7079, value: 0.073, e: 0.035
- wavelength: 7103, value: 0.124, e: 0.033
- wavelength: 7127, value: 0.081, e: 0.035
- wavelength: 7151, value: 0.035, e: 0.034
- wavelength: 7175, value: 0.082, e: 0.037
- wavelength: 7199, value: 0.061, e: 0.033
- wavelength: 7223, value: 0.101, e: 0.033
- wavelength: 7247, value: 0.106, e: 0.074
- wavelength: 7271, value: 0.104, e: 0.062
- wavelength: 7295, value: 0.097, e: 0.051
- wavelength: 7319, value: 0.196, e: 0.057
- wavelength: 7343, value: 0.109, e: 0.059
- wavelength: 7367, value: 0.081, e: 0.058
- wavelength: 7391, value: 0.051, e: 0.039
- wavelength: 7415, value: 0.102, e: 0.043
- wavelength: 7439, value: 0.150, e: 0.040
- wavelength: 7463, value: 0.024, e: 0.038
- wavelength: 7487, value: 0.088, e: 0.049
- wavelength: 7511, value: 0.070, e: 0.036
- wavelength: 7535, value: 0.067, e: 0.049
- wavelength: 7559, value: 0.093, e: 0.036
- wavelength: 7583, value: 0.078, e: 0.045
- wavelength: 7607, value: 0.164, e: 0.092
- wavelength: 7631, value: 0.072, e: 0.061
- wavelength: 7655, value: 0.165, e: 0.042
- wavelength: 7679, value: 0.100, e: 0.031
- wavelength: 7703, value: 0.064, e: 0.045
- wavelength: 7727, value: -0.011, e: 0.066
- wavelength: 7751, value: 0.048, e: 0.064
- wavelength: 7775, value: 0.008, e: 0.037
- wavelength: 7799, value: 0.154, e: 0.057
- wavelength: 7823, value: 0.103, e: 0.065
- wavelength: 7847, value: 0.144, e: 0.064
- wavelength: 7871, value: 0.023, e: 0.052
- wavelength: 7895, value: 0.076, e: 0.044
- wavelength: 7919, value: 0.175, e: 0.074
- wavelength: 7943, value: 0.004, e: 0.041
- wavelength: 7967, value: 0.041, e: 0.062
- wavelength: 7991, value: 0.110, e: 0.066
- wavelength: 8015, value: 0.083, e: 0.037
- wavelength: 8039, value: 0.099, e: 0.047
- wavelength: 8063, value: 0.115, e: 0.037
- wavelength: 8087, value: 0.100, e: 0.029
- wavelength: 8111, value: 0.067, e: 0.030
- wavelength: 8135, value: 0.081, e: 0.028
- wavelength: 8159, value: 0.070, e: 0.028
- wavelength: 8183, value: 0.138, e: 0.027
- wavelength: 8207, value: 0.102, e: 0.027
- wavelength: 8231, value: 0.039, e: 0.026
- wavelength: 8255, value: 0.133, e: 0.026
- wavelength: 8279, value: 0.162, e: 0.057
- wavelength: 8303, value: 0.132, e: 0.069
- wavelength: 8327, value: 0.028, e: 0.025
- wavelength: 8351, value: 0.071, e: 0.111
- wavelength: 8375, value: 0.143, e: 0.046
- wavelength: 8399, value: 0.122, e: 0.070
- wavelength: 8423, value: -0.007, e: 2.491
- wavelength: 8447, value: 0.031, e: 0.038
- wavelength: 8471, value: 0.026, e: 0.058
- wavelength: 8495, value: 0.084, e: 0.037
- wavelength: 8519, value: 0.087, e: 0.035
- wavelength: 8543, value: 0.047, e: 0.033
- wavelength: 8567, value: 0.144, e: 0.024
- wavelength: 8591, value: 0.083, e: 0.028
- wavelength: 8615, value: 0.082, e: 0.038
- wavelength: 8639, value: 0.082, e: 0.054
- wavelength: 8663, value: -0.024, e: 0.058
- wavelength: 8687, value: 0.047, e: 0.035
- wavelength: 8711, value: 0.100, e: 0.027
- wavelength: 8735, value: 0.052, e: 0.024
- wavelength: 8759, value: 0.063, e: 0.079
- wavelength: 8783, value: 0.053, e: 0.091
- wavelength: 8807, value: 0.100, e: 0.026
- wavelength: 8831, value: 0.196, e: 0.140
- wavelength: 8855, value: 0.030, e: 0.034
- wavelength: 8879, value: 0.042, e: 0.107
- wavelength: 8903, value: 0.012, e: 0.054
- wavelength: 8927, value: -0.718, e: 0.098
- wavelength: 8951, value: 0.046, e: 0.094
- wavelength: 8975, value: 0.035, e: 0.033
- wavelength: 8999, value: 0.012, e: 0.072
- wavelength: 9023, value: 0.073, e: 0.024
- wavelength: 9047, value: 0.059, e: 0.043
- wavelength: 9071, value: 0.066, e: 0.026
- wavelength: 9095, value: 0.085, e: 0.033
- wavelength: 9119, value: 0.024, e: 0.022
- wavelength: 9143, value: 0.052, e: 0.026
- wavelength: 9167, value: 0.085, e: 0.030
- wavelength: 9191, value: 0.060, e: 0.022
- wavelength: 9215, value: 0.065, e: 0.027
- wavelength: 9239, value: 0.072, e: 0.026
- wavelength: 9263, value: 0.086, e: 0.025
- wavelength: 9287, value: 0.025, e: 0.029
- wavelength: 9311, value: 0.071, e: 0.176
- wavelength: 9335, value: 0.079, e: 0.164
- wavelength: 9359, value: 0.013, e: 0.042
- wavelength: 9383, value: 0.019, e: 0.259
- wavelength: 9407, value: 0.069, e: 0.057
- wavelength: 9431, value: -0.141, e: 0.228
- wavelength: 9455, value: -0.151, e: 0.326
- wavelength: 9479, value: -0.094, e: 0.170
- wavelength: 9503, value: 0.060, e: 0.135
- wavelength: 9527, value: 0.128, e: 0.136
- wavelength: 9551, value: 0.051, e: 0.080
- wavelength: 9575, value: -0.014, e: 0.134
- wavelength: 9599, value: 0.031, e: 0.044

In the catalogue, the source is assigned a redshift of 0.06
